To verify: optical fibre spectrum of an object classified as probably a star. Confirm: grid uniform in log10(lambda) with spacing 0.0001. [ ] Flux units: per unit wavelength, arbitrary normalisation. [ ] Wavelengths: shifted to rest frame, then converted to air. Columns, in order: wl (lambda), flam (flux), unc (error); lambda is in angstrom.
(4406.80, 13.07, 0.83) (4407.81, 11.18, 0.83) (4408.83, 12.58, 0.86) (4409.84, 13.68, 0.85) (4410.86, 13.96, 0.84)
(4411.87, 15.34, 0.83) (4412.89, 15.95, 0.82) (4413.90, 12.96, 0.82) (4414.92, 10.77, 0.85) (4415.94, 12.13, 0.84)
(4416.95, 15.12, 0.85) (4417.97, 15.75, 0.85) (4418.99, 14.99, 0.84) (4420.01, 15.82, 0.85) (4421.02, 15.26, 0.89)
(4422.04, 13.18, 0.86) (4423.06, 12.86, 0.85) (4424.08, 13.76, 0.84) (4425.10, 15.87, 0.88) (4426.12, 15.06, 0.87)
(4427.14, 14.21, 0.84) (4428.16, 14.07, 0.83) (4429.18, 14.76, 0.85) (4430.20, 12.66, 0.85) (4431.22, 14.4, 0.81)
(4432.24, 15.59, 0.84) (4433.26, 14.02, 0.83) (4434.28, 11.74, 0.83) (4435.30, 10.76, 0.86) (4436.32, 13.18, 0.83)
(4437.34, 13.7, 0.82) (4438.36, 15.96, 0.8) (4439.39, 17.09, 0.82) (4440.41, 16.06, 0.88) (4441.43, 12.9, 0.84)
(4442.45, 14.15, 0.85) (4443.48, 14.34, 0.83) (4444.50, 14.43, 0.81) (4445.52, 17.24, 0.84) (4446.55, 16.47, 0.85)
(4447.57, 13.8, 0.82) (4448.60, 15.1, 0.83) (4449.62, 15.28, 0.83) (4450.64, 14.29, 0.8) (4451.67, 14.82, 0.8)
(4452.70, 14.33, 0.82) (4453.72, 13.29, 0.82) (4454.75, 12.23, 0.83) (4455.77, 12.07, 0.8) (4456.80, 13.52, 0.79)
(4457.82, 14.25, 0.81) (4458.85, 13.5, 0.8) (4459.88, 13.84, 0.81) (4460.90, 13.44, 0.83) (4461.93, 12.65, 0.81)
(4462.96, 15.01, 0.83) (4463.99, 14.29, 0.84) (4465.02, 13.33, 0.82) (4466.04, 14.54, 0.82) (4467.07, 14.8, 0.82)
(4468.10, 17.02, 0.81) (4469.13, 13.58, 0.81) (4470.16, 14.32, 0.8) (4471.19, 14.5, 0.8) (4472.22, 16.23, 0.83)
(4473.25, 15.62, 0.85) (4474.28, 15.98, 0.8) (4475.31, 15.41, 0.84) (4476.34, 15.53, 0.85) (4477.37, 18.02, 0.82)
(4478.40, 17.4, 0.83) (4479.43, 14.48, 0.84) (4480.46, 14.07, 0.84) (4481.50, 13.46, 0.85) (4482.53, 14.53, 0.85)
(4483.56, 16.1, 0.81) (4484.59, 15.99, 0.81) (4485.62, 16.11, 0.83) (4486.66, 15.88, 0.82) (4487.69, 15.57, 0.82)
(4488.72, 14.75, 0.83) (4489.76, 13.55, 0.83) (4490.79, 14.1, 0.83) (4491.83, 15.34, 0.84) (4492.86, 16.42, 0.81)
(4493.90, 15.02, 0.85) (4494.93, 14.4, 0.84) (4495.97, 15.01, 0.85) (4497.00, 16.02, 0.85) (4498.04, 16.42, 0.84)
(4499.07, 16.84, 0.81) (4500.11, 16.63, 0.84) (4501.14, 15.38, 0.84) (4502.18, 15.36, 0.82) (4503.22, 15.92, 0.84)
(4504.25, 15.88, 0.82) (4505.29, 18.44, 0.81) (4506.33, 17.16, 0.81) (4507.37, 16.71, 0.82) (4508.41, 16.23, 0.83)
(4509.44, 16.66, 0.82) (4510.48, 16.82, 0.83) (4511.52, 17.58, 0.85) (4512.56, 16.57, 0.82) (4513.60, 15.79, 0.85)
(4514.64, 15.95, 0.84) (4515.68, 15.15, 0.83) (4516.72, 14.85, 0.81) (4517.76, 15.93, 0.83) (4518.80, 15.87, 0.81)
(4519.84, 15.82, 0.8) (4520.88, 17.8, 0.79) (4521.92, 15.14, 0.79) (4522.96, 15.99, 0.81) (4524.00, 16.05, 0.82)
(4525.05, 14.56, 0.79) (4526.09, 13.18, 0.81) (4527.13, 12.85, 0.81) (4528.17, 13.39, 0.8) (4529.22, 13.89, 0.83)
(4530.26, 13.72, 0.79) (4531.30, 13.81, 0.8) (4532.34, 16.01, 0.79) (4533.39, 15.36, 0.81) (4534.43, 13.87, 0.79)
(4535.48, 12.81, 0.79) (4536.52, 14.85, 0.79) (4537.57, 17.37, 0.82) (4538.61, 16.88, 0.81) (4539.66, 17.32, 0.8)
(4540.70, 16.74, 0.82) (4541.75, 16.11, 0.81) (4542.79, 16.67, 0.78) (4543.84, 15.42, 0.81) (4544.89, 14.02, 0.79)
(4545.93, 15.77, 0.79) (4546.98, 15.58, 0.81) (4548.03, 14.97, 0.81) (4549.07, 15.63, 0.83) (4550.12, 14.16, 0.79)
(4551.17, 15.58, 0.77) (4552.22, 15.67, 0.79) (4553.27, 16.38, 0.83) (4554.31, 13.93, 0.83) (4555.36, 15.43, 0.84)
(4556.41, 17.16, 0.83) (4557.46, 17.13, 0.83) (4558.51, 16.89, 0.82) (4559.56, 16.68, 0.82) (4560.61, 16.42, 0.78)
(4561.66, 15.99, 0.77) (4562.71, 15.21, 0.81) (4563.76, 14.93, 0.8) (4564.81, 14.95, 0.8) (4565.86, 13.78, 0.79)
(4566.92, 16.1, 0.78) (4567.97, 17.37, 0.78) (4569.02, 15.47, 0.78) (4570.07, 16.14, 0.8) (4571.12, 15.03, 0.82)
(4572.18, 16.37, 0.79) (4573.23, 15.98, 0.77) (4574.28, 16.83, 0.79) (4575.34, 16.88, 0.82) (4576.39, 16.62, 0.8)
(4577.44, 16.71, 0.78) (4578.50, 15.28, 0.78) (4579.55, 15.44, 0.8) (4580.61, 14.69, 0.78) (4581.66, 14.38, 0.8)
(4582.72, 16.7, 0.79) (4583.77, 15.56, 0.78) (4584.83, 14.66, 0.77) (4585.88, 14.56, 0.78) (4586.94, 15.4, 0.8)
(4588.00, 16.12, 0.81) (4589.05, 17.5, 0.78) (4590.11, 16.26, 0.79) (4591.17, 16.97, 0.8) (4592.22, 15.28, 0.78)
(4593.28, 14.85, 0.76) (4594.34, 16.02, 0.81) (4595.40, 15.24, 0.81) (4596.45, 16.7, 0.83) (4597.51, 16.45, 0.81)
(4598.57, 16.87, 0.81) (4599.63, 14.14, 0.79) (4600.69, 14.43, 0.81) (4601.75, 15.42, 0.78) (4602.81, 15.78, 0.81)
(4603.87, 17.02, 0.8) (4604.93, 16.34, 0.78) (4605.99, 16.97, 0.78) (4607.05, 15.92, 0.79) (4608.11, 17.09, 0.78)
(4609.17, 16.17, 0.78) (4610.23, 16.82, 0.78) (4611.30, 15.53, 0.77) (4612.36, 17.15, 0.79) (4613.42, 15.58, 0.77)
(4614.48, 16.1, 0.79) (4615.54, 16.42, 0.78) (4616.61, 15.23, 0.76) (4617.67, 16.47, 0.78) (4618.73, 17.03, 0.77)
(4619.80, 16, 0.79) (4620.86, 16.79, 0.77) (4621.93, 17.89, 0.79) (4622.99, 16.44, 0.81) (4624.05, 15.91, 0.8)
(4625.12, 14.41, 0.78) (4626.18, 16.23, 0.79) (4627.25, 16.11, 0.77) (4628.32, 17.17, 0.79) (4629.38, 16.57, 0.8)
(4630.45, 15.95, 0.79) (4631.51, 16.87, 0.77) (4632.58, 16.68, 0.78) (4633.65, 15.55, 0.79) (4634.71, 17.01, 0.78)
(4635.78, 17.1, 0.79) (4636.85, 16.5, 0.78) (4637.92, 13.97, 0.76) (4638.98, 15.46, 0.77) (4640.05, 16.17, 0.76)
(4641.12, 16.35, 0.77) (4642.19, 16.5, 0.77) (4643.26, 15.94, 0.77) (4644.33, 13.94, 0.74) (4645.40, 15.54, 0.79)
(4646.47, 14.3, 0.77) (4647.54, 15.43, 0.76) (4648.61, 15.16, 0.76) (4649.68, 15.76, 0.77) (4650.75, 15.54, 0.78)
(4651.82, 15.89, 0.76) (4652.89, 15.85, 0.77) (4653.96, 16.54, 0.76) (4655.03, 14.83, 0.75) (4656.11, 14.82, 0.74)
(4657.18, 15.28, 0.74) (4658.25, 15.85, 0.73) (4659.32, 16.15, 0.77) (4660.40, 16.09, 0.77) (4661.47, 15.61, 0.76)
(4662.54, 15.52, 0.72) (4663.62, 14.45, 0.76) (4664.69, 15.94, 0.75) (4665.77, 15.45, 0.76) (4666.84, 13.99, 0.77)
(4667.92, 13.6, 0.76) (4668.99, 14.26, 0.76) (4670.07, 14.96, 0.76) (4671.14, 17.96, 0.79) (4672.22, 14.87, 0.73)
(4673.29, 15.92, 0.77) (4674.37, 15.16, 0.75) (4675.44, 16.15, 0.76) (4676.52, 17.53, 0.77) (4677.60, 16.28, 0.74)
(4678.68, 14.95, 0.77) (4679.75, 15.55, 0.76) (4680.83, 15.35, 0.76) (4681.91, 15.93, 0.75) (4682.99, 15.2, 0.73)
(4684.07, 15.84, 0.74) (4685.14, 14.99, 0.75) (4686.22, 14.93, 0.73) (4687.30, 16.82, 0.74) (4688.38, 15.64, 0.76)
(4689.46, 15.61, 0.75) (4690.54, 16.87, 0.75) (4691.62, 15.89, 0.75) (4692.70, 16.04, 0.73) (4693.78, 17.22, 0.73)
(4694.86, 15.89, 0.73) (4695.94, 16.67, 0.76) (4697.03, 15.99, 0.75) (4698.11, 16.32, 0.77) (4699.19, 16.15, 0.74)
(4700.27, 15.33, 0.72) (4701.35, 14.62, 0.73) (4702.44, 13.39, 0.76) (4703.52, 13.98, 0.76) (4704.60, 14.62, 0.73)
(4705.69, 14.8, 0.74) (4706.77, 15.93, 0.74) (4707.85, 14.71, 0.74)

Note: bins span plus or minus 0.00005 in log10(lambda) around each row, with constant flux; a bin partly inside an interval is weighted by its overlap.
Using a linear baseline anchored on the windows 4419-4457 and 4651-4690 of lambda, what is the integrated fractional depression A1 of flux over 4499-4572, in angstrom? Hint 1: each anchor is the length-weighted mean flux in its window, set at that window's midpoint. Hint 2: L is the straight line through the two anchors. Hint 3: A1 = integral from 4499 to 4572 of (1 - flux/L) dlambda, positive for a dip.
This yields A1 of -4.2 angstrom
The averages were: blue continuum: 14.3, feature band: 15.7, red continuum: 15.5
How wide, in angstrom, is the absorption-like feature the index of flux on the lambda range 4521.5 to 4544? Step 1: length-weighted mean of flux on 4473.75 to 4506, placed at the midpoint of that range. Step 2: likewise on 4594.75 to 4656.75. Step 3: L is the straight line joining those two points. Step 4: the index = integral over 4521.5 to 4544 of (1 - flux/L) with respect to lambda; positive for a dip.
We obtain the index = 0.9 angstrom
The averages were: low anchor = 15.6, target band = 15.1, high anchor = 16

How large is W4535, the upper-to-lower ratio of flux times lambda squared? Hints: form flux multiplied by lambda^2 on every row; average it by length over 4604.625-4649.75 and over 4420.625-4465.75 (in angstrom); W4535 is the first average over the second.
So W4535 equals 1.23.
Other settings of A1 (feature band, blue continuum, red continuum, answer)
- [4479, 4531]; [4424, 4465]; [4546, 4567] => -1.9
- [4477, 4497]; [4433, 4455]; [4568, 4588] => -0.6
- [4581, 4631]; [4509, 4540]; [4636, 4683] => -1.9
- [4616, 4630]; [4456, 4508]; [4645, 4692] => -0.8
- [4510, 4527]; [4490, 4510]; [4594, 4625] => 0.3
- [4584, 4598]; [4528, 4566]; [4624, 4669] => -0.3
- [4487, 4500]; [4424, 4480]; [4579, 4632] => -0.3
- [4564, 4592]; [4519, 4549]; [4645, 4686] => -0.9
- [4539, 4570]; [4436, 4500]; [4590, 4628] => -0.3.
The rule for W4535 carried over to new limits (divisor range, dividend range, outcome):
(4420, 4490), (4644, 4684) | 1.16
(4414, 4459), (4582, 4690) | 1.22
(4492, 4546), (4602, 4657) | 1.08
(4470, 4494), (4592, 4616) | 1.10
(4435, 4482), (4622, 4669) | 1.17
